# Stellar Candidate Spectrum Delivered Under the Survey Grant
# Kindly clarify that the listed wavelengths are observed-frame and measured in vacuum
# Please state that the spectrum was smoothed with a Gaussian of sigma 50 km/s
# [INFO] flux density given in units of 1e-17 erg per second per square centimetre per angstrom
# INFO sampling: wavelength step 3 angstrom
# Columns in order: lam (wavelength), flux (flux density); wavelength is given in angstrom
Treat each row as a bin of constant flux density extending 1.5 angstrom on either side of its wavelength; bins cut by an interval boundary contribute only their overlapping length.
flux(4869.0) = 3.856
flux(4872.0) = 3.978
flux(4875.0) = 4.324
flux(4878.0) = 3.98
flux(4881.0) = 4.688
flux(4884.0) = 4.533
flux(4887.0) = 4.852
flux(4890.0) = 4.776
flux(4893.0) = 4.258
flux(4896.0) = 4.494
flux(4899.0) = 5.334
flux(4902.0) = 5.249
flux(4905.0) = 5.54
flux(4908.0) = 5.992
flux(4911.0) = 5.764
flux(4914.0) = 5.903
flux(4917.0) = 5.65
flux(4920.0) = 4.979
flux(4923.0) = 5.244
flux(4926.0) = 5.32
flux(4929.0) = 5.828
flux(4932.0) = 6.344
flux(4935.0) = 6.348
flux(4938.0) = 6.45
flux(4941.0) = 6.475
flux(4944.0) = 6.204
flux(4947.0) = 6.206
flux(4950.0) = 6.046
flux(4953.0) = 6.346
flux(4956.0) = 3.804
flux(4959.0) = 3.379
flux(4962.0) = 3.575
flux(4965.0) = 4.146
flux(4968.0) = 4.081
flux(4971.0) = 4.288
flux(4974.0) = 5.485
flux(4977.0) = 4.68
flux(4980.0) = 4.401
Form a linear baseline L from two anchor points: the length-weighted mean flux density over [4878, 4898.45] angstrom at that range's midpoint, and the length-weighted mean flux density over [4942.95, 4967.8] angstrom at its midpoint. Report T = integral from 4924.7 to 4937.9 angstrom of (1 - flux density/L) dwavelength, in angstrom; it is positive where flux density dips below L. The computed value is -3.4 angstrom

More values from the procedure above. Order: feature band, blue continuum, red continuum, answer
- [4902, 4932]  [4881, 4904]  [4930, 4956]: -0.9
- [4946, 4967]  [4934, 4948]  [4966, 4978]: 3.0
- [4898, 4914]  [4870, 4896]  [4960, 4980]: -4.4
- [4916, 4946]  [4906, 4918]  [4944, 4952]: 0.5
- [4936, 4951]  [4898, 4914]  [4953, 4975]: -5.0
